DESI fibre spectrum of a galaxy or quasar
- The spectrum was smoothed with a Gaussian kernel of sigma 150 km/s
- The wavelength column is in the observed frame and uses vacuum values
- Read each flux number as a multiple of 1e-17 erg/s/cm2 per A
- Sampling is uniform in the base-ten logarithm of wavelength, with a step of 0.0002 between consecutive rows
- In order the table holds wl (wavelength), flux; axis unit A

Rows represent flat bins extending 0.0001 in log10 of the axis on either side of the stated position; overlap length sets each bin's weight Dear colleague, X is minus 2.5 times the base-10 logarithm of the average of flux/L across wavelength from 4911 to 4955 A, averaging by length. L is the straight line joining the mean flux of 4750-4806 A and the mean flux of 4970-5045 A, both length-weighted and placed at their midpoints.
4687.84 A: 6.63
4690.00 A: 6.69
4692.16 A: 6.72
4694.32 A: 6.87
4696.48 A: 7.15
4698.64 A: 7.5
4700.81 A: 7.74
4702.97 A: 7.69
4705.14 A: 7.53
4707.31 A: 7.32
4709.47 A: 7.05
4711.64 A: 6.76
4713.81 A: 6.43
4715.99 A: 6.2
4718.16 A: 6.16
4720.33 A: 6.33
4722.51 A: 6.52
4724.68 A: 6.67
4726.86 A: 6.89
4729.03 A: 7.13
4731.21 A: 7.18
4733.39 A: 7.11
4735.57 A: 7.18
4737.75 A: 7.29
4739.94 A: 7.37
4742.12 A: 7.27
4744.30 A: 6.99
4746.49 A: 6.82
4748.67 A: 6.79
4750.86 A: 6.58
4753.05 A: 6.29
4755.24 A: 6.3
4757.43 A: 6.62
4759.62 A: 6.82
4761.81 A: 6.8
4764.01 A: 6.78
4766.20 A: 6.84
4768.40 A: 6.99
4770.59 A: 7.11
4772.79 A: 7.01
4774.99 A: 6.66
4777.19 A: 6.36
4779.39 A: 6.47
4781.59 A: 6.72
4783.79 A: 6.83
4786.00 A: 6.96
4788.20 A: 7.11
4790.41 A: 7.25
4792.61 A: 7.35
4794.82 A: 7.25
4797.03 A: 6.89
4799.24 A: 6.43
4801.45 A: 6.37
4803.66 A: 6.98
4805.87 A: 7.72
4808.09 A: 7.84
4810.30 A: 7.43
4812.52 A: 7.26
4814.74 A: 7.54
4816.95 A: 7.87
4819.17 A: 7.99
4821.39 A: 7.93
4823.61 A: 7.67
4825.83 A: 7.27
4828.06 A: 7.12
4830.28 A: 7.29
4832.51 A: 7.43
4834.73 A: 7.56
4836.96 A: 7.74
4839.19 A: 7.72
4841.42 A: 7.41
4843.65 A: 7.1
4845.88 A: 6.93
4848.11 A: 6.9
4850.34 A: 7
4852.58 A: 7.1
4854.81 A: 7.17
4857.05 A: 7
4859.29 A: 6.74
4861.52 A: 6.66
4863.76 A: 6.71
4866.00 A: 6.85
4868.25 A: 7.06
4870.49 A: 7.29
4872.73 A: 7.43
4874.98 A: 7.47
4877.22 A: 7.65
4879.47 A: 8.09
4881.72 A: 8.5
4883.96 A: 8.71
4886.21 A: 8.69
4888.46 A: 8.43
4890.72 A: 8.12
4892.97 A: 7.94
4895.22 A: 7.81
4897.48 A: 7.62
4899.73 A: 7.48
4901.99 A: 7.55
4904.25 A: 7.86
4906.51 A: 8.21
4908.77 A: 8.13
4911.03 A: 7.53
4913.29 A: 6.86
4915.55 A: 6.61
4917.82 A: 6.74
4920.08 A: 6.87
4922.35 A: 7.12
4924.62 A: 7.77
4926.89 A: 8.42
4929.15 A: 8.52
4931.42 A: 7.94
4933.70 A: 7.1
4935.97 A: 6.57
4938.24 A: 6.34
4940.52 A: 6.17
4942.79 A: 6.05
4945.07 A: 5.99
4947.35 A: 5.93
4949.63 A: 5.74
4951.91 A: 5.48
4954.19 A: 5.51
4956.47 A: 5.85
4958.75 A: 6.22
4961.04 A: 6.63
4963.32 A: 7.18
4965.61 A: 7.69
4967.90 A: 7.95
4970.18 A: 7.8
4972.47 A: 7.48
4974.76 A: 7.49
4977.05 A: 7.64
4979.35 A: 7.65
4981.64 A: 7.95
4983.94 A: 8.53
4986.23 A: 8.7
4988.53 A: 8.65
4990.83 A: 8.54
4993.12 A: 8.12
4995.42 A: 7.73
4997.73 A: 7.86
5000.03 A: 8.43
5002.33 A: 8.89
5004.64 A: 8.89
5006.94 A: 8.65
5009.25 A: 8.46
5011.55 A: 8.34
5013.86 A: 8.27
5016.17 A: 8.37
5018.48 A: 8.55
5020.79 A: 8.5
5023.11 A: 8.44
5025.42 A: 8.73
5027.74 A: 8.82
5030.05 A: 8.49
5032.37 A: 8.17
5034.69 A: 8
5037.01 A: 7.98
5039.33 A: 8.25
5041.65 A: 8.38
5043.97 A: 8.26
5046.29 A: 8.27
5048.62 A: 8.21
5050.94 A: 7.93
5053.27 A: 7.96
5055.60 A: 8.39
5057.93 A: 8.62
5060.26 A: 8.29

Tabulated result 0.16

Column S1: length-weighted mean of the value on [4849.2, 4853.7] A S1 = 7.05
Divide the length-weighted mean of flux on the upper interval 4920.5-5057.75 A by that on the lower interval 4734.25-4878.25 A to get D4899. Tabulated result 1.09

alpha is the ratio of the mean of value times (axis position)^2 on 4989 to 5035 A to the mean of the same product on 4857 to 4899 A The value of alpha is 1.16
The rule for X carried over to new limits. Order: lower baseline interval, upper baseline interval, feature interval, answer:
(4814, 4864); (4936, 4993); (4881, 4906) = -0.123 mag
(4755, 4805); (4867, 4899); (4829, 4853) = 0.026 mag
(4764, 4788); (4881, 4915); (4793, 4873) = 0.013 mag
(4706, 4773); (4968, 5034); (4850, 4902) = 0.005 mag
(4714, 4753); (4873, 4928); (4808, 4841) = -0.034 mag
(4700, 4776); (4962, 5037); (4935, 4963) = 0.294 mag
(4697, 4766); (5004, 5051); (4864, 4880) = 0.039 mag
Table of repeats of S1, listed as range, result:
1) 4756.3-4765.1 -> 6.75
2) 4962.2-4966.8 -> 7.43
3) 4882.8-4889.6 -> 8.61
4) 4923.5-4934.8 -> 7.95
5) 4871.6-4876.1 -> 7.45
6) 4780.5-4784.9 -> 6.77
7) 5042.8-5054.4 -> 8.13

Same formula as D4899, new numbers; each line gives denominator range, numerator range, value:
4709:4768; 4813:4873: 1.07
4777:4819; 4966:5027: 1.16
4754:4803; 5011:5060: 1.22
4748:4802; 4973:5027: 1.23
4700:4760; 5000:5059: 1.22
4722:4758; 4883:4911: 1.16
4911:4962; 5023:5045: 1.25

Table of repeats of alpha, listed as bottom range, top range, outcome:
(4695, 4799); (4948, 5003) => 1.19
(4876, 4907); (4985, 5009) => 1.10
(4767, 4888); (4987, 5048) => 1.24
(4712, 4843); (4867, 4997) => 1.12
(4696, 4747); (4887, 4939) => 1.17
